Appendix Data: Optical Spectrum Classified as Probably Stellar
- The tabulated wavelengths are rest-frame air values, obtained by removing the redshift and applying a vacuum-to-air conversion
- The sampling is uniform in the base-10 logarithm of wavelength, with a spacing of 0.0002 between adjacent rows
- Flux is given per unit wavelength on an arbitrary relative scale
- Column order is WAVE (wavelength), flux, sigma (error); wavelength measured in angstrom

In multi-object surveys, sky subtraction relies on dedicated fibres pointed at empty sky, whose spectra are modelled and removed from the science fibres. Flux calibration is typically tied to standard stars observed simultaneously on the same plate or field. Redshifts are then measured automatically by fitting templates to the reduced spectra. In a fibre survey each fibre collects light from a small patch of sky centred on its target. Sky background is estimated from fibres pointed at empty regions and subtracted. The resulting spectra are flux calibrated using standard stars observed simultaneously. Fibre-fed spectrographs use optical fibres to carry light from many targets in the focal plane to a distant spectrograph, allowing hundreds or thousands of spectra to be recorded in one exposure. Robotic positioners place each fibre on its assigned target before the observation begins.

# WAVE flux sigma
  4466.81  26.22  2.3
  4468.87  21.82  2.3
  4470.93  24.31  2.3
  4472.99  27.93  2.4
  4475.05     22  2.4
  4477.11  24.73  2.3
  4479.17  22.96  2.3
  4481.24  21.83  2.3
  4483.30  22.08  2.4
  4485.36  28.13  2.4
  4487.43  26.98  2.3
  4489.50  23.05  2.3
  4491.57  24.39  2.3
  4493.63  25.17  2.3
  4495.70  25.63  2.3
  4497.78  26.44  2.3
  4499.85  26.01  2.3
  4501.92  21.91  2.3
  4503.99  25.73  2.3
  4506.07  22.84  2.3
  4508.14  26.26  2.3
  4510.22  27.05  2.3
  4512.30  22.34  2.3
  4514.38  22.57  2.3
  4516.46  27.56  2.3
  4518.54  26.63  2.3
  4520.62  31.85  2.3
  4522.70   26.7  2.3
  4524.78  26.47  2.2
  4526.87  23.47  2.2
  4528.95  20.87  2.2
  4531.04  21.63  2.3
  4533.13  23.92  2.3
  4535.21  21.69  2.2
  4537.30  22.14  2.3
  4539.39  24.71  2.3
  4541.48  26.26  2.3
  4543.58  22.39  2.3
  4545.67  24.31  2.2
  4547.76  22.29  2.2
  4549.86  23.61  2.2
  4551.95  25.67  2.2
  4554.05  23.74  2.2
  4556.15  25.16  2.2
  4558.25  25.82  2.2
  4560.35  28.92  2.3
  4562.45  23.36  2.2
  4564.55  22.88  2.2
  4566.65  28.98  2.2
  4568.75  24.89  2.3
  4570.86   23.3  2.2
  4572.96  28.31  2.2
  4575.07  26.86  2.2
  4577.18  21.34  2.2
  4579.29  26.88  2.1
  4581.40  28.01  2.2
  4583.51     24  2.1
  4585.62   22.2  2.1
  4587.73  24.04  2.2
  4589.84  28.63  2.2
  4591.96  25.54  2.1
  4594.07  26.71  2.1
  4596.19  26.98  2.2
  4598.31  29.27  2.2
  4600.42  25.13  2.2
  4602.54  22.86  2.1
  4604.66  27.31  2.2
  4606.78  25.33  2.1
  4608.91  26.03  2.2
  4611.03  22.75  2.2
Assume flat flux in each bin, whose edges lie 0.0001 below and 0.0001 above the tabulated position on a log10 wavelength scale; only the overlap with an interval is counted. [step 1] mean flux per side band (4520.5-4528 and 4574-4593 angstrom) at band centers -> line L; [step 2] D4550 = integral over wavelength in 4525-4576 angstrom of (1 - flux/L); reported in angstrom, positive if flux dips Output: 3.0 angstrom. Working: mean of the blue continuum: 26.5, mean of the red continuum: 25.3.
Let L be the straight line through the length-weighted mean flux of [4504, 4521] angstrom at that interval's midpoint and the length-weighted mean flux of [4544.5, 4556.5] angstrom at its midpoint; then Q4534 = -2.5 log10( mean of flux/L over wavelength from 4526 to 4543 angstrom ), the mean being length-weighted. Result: 0.075 mag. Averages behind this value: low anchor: 25.6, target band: 23.1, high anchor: 24.1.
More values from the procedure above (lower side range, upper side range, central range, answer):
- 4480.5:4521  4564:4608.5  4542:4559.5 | 0.055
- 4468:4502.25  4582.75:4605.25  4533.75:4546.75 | 0.067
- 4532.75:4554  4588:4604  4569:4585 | 0.000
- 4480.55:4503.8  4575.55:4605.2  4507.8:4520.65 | -0.039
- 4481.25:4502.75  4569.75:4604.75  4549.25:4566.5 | 0.012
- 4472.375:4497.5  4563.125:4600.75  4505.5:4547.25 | 0.022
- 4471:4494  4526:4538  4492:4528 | -0.103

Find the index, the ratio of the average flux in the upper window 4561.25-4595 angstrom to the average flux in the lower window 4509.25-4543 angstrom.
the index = 1.03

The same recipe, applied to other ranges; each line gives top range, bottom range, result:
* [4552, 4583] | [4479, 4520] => 1.03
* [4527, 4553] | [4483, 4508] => 0.93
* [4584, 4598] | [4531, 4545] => 1.10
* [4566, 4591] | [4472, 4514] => 1.04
